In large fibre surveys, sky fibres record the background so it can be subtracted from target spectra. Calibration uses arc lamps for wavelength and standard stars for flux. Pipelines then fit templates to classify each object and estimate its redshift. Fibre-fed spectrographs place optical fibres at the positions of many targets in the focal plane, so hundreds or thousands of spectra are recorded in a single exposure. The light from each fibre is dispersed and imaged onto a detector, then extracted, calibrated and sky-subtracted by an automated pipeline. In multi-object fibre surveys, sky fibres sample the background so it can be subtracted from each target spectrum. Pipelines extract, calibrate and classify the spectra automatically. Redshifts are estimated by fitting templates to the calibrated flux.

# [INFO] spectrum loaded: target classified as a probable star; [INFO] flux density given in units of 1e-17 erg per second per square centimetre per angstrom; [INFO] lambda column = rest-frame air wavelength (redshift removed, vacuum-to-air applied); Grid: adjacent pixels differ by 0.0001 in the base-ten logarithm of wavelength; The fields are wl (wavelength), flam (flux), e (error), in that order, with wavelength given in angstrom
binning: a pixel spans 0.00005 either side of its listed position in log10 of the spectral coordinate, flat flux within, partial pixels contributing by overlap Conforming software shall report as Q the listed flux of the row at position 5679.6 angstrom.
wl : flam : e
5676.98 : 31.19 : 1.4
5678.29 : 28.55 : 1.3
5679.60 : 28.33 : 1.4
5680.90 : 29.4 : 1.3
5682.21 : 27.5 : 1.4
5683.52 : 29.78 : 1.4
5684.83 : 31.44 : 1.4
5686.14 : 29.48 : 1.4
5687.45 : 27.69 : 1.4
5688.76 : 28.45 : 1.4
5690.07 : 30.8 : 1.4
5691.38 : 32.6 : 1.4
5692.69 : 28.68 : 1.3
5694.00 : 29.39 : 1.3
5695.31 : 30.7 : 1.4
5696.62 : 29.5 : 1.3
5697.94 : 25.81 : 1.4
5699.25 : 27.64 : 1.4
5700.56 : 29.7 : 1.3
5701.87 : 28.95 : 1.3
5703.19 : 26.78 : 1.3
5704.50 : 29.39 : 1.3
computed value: 28.33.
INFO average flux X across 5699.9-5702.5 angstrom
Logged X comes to 29.4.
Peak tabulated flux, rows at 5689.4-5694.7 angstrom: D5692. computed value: 32.6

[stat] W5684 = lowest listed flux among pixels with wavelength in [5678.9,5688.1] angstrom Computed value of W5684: 27.5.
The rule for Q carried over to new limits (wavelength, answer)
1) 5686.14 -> 29.48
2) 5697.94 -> 25.81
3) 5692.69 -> 28.68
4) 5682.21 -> 27.5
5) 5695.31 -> 30.7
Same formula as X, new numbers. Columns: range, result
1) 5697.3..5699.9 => 26.8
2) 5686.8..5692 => 29.9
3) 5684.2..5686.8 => 30.4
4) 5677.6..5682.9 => 28.5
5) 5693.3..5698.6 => 28.8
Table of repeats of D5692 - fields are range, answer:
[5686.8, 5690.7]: 30.8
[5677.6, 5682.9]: 29.4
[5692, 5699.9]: 30.7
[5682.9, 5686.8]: 31.44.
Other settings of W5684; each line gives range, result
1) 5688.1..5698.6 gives 25.81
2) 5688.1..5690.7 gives 28.45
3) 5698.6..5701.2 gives 27.64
